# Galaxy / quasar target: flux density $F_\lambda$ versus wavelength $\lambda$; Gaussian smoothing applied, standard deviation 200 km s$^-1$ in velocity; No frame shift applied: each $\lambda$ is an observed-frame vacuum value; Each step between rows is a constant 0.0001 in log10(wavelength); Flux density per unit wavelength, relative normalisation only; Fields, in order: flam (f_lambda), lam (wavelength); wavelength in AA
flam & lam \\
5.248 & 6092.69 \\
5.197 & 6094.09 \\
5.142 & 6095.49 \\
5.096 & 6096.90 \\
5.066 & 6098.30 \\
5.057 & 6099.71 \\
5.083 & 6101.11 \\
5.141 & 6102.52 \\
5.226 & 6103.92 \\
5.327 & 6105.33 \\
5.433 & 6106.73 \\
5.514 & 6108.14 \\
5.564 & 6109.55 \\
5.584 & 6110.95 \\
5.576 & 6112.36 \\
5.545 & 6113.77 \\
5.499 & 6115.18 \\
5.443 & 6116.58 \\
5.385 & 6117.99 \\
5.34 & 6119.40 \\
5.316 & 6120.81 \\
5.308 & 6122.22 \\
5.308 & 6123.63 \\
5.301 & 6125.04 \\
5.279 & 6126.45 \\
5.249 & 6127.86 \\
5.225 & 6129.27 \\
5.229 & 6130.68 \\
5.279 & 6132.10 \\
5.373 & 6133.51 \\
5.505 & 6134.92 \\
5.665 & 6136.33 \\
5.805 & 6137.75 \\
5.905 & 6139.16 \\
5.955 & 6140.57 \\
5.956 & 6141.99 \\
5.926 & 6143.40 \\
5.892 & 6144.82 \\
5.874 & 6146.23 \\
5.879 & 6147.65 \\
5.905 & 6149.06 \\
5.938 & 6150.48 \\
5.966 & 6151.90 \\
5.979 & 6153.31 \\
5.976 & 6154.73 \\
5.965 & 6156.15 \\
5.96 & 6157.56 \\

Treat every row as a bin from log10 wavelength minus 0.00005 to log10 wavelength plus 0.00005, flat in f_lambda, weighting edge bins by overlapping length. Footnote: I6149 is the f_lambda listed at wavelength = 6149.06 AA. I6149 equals 5.905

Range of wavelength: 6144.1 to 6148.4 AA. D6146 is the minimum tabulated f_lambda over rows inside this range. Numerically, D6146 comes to 5.874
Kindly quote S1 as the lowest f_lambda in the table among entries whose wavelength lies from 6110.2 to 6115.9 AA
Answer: 5.499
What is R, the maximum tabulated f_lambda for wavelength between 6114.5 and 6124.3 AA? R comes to 5.499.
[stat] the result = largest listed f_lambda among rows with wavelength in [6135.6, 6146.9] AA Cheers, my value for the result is 5.956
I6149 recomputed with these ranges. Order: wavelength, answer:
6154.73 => 5.976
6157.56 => 5.96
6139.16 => 5.905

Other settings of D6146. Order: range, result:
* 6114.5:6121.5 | 5.316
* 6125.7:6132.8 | 5.225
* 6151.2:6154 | 5.966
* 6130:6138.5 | 5.229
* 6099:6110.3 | 5.057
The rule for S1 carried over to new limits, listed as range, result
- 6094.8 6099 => 5.066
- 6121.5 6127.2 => 5.279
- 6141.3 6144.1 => 5.926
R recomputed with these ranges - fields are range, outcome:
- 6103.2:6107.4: 5.433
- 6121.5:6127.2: 5.308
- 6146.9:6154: 5.979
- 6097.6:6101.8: 5.083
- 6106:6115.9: 5.584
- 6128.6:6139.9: 5.905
